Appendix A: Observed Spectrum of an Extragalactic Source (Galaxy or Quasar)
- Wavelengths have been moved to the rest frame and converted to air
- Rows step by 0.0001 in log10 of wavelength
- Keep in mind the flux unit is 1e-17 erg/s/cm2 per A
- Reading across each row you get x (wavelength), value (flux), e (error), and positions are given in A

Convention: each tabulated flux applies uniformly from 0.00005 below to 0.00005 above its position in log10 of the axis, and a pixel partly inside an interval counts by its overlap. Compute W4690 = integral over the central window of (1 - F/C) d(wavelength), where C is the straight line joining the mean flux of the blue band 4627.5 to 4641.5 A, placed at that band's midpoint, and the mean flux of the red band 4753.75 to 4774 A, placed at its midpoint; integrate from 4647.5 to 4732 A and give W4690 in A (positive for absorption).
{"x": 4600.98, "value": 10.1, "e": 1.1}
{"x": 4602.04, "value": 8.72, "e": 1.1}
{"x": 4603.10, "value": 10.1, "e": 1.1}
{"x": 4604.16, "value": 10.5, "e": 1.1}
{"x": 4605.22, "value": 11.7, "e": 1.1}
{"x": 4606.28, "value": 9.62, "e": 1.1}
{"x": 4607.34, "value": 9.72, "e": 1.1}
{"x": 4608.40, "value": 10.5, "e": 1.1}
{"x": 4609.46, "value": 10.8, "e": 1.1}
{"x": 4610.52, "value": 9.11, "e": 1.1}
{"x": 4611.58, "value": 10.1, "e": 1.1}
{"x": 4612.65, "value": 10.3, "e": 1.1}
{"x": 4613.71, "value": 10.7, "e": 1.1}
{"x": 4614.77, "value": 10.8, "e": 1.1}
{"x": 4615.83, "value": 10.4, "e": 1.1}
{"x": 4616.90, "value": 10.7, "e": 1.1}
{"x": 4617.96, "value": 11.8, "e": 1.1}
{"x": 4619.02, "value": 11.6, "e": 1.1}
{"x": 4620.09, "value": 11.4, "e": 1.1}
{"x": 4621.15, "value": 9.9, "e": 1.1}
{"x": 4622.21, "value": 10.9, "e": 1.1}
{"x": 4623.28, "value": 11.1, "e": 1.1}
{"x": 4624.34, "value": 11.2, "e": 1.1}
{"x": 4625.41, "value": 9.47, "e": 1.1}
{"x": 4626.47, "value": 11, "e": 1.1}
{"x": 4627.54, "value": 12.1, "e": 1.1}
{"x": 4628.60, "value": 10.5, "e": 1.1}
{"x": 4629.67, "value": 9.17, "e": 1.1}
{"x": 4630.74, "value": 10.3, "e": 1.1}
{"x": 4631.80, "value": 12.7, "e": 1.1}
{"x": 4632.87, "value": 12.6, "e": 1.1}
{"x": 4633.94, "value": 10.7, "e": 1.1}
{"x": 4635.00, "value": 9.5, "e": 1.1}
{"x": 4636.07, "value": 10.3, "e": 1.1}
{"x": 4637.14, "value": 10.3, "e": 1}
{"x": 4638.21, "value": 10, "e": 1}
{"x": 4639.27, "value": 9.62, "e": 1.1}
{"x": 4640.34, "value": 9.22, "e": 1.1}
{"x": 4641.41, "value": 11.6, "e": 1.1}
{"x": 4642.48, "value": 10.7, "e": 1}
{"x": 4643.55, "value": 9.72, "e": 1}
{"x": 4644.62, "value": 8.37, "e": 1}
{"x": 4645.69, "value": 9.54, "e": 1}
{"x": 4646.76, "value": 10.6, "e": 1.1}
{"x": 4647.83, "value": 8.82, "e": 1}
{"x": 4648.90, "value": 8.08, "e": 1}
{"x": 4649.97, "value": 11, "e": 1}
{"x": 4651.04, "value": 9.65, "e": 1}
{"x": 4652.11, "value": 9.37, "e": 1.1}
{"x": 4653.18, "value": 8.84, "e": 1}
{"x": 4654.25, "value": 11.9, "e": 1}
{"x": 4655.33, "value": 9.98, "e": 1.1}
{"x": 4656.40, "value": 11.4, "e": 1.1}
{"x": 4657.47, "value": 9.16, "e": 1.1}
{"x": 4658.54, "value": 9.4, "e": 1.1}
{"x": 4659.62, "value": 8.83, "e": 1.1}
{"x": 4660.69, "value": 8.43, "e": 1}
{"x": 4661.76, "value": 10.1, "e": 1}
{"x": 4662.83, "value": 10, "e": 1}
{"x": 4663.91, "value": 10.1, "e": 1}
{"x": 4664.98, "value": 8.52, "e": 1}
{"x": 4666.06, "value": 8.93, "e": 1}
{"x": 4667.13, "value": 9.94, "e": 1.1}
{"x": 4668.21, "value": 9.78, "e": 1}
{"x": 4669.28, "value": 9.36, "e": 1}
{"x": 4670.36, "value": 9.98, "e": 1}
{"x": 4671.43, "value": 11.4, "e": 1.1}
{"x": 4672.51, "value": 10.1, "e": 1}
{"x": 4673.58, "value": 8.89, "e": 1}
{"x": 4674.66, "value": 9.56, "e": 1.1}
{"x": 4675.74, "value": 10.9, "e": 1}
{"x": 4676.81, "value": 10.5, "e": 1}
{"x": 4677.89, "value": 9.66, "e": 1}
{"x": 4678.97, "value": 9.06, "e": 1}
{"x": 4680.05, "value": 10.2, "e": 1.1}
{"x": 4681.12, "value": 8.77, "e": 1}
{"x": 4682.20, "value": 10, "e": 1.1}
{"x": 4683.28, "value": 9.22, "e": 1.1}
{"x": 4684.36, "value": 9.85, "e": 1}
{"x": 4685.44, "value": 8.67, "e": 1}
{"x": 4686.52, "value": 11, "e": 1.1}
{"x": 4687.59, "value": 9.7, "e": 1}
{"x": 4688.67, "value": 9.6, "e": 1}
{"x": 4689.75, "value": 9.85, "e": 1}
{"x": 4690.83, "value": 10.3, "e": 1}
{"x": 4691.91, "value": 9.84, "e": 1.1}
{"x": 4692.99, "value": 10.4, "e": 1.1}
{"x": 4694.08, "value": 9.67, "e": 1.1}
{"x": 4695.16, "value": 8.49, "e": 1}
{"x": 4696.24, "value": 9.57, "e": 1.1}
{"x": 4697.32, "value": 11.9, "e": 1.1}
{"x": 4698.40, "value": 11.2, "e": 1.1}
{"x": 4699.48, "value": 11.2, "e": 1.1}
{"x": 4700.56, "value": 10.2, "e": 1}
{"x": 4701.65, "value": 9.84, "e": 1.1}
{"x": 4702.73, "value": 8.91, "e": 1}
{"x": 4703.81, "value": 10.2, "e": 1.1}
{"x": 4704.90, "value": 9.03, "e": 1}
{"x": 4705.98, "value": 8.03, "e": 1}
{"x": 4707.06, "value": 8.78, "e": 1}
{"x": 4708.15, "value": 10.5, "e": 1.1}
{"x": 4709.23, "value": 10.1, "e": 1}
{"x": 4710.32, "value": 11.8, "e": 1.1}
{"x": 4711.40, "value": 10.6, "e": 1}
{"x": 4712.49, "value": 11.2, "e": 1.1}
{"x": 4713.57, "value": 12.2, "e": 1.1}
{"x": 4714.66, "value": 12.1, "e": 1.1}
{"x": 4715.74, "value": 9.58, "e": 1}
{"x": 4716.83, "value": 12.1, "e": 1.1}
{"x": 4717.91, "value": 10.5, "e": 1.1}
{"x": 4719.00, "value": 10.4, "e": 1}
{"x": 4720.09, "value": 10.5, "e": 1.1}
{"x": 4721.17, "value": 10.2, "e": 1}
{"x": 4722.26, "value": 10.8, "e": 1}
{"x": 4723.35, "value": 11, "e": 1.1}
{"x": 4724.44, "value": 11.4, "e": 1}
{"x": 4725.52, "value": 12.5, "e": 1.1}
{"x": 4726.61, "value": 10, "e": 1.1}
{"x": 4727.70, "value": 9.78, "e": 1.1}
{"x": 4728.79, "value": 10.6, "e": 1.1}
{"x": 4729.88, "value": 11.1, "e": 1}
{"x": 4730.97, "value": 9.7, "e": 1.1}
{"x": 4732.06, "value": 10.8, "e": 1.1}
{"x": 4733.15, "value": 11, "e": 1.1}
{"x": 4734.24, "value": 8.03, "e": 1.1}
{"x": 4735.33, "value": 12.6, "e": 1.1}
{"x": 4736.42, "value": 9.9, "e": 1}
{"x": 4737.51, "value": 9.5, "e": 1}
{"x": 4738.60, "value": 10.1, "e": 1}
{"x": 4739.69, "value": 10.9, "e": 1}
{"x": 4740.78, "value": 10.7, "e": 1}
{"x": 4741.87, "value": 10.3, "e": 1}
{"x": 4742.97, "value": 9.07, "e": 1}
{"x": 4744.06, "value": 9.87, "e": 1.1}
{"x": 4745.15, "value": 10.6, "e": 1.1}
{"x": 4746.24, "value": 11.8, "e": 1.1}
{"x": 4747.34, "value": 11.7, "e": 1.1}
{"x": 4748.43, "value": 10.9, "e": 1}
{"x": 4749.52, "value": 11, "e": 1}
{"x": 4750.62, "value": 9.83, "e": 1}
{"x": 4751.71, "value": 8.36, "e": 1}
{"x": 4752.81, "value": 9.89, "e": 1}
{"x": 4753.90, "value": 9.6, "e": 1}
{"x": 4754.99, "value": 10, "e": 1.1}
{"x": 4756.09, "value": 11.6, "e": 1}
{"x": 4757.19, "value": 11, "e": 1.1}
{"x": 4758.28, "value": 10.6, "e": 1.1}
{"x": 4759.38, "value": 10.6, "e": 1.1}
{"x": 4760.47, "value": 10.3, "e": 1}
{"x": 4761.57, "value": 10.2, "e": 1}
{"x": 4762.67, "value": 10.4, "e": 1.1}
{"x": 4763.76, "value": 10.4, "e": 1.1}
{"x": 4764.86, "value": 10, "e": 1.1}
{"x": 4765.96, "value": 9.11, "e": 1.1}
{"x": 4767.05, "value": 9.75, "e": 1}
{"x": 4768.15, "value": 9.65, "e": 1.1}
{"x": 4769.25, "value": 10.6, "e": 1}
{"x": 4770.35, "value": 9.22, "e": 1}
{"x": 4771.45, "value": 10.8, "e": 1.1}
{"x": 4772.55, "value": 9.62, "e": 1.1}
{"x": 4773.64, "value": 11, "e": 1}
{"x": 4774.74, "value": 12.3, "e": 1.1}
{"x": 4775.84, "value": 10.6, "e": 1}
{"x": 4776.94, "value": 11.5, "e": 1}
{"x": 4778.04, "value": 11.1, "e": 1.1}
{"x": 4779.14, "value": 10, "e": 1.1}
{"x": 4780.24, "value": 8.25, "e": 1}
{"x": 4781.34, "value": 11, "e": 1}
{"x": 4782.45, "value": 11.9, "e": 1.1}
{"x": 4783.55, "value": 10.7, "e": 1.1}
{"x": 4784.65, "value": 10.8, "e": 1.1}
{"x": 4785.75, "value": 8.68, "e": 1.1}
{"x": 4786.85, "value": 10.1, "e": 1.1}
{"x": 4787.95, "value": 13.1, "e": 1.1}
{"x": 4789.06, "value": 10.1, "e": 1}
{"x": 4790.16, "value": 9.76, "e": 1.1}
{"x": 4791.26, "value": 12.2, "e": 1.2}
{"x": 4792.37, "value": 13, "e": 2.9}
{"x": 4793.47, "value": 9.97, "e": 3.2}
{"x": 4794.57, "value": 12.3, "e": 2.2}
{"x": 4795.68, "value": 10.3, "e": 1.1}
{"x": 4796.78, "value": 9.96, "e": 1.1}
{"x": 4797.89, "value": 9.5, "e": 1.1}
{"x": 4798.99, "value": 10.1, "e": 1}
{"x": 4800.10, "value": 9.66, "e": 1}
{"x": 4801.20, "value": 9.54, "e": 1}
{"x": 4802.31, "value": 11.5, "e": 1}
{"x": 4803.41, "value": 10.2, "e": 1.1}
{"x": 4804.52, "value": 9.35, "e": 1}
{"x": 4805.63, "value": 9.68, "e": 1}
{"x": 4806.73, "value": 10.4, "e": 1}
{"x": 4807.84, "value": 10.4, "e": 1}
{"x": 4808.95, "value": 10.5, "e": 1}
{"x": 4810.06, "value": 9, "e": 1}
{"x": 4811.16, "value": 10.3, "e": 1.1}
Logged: 2.7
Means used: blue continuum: 10.5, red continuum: 10.2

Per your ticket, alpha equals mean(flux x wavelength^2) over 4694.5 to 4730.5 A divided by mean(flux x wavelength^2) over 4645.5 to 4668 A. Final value 1.1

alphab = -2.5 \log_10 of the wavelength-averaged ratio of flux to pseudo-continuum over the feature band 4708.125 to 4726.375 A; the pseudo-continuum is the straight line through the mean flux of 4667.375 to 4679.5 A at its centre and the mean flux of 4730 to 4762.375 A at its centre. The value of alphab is -0.09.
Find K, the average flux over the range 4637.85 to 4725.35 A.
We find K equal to 10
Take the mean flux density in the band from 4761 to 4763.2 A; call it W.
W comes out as 10.3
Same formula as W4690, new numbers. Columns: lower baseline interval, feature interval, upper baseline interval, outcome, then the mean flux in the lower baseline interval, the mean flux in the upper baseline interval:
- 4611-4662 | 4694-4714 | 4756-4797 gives 0.5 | 10.3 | 10.6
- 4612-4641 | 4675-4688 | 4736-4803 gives 1.0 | 10.7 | 10.4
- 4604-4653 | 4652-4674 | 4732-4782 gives 1.3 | 10.4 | 10.3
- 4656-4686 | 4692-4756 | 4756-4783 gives -2.0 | 9.66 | 10.4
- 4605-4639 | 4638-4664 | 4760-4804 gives 2.1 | 10.6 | 10.5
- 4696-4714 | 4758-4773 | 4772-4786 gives 0.7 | 10.3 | 10.6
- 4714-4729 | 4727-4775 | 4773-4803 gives 2.0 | 10.8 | 10.7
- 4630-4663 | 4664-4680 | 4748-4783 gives 0.5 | 10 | 10.3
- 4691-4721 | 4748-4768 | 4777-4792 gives 0.7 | 10.3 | 10.6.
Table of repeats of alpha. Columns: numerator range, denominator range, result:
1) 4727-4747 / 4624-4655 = 1.06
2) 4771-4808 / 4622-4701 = 1.11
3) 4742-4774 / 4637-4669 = 1.10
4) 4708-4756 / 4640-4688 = 1.12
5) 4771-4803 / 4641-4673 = 1.15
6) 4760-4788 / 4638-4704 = 1.10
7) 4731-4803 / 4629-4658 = 1.09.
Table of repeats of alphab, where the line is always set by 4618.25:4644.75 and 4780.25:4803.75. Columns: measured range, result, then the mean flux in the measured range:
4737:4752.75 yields 0.03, 10.3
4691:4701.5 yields 0.04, 10.3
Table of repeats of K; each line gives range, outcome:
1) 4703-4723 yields 10.5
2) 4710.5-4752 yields 10.6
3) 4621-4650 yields 10.3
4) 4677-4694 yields 9.75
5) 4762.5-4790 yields 10.4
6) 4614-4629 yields 10.9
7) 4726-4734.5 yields 10.2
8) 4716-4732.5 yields 10.7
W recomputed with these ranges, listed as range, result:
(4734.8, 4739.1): 10.5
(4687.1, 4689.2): 9.65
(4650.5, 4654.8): 9.93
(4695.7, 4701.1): 10.8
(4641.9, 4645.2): 9.61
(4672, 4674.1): 9.52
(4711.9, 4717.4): 11.4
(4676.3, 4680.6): 9.84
